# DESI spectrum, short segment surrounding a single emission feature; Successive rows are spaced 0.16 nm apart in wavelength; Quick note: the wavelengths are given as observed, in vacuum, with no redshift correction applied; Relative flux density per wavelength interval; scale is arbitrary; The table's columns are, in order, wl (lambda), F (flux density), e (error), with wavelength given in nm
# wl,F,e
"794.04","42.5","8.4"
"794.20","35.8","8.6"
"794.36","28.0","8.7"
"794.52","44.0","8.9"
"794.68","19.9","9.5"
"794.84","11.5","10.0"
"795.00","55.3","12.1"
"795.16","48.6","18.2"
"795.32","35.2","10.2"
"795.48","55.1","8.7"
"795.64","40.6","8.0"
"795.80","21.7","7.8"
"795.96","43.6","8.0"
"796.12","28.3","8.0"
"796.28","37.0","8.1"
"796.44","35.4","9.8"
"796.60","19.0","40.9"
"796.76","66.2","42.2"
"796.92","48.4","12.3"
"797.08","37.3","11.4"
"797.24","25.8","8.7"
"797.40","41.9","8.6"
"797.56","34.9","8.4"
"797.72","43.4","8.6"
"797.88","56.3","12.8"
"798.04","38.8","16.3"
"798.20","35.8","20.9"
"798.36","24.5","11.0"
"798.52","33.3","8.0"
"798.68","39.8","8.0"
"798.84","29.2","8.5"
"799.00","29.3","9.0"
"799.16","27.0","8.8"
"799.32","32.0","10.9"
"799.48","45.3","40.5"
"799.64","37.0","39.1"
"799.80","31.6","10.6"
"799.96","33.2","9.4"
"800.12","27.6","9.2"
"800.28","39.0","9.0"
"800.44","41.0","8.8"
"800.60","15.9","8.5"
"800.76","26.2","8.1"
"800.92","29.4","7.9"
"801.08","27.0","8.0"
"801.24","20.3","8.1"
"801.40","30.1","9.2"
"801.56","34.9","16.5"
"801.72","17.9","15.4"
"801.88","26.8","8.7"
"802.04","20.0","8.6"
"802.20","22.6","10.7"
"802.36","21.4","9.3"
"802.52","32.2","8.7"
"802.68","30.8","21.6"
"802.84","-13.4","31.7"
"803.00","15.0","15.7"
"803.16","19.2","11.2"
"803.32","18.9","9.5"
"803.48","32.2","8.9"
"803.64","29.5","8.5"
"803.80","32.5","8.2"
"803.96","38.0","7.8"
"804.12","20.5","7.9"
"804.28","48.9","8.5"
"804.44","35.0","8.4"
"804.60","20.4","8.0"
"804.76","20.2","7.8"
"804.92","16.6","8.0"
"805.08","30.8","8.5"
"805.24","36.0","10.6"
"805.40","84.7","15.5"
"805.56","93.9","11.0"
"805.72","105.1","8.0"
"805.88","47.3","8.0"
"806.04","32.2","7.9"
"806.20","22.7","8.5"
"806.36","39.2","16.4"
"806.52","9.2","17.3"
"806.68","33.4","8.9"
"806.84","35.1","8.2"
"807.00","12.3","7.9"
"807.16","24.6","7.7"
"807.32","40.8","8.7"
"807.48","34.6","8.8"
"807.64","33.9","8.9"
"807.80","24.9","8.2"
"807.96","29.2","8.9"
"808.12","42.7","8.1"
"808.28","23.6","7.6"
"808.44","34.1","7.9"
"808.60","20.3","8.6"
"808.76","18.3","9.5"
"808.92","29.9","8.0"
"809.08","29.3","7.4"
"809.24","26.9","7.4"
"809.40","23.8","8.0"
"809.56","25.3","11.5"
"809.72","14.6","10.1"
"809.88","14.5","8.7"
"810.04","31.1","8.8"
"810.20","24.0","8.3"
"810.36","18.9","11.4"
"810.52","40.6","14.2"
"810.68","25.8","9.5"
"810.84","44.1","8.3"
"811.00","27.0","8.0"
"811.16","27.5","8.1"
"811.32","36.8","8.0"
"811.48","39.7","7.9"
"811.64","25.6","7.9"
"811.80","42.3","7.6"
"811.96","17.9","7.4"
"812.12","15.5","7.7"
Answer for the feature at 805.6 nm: Hgamma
